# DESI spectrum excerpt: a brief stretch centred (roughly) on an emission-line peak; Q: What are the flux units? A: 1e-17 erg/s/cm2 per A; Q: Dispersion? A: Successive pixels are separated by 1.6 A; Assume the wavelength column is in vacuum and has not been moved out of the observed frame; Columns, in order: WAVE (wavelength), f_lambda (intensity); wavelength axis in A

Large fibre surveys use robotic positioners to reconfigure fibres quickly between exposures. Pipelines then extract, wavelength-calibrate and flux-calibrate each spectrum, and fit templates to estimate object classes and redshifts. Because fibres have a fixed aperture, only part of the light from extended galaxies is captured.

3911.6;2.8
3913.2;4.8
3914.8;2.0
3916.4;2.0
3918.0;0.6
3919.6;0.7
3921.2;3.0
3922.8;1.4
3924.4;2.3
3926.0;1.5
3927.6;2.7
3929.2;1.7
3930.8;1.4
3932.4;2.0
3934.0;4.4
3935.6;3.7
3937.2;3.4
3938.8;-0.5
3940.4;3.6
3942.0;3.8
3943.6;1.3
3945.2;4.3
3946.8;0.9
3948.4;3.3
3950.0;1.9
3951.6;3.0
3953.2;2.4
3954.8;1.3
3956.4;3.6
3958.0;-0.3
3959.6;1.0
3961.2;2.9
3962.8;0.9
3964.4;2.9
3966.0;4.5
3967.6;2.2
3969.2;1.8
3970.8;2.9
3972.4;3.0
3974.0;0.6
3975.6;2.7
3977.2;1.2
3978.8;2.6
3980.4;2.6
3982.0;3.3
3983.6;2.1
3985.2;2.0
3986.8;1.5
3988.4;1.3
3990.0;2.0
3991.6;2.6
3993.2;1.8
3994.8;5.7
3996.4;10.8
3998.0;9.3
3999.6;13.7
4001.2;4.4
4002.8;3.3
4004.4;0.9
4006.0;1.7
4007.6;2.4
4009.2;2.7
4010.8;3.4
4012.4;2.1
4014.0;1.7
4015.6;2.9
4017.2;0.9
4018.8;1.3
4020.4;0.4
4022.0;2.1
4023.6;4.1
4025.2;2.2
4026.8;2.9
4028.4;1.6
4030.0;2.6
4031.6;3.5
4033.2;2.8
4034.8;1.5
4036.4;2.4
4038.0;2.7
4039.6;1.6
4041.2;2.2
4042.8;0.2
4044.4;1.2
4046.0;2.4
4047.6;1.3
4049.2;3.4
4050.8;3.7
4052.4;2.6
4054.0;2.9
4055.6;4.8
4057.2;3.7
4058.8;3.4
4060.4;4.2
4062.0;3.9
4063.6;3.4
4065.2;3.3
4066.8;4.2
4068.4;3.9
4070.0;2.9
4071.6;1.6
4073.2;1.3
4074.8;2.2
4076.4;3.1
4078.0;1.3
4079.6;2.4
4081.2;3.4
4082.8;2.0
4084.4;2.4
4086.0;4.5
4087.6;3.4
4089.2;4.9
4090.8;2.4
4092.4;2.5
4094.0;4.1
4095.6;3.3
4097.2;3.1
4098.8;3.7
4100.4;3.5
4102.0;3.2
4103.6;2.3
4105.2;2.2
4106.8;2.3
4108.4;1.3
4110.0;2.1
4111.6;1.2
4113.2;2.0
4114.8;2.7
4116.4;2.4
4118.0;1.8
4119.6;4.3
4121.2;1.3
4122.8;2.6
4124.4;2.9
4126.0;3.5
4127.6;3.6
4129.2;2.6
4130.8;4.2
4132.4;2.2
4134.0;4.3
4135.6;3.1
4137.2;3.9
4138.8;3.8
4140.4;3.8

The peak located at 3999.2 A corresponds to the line [O II]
